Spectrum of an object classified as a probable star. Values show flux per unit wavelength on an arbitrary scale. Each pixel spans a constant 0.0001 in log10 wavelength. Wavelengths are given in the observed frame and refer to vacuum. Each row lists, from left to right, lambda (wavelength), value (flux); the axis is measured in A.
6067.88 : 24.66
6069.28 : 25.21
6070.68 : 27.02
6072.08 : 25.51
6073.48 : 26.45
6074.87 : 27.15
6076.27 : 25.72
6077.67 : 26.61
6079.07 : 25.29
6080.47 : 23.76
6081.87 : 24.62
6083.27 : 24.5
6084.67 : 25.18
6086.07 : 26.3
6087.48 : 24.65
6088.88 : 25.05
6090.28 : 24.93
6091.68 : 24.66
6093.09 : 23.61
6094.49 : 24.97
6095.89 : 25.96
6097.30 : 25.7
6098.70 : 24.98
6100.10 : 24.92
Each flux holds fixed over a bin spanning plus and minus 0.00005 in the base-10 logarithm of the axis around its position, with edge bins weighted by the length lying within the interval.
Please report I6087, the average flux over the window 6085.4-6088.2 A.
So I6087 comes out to 25.4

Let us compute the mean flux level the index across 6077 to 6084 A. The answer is 25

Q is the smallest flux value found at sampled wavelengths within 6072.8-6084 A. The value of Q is 23.76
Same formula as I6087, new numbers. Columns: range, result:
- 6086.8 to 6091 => 24.9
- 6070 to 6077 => 26.4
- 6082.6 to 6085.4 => 24.9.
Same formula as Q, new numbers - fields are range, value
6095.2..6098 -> 25.7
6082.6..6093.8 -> 23.61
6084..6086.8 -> 25.18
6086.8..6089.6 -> 24.65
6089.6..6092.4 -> 24.66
